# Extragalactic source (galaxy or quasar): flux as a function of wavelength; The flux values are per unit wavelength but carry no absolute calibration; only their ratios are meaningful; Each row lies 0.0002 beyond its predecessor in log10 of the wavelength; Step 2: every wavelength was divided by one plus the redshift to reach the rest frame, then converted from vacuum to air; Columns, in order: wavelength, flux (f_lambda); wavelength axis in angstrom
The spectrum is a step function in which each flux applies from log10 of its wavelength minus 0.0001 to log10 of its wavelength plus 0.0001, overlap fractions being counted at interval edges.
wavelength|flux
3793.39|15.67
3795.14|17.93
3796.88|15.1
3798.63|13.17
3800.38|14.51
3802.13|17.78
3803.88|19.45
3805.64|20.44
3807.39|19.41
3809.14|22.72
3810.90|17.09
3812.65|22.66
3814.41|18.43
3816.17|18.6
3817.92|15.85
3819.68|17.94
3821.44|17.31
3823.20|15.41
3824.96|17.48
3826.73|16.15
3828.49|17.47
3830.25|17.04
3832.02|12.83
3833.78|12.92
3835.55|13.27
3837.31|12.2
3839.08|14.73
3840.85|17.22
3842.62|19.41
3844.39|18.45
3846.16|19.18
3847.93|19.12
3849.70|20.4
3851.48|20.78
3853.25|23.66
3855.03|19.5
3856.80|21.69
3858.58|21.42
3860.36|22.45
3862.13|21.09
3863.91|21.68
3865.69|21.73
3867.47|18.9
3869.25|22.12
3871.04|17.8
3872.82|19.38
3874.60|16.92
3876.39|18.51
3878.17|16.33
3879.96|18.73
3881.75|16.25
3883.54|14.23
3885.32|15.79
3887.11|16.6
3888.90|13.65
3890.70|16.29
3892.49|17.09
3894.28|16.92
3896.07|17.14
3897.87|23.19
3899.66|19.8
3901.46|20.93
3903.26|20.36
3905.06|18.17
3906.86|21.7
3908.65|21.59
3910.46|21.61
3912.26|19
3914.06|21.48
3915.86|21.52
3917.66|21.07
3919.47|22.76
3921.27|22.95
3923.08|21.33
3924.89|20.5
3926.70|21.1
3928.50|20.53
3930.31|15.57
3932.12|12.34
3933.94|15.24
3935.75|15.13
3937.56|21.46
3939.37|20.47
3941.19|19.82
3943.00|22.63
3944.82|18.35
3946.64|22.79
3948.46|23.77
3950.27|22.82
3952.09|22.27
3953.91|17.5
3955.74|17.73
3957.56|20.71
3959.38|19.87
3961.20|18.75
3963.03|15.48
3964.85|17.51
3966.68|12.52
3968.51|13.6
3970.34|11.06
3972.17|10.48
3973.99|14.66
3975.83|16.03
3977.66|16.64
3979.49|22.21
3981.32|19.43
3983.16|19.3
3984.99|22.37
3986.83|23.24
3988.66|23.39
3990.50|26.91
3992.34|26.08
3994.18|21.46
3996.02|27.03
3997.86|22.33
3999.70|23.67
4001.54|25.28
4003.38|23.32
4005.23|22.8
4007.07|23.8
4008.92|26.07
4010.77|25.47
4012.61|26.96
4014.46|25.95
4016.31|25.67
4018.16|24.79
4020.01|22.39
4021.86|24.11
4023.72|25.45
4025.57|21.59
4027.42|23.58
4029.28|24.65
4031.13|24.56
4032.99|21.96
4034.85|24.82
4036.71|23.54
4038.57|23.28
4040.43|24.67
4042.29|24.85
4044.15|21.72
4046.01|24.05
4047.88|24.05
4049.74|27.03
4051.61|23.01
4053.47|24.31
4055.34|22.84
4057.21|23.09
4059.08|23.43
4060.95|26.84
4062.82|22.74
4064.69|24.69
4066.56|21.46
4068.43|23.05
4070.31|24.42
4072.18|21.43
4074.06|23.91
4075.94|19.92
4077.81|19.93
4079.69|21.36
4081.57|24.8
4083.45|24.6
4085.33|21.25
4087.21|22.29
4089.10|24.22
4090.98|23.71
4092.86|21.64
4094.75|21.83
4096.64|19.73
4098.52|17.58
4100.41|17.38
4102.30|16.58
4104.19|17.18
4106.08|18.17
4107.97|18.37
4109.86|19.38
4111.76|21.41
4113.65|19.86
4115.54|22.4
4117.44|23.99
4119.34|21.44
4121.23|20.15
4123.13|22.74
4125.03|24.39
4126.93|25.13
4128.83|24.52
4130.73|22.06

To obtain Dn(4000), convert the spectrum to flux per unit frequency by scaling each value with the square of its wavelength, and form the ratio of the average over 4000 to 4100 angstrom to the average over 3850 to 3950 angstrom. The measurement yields 1.29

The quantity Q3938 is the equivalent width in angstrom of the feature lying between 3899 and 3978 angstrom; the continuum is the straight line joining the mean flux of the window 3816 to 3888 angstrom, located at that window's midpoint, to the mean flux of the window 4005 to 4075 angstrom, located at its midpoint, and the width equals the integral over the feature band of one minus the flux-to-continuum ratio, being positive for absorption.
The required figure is 6.8 angstrom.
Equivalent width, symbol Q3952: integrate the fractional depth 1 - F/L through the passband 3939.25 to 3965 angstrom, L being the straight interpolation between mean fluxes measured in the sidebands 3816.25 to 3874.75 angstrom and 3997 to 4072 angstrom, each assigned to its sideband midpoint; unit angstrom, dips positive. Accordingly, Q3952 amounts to 1.7 angstrom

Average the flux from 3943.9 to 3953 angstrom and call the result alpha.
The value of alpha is 22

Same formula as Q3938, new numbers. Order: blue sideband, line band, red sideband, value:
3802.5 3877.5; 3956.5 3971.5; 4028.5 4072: 3.8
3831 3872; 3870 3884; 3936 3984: 1.0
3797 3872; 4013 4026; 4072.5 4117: -2.8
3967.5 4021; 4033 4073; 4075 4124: -4.7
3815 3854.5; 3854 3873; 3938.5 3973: -3.6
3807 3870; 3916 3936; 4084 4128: 0.2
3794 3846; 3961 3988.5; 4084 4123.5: 2.8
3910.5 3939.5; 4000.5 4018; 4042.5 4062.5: -1.9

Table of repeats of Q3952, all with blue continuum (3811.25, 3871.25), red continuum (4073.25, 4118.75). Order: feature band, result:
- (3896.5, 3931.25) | -2.9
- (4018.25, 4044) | -4.5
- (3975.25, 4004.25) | -3.8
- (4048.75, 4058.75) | -1.7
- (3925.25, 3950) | 0.1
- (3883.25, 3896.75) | 2.1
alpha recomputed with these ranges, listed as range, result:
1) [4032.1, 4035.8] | 23.4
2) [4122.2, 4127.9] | 24.1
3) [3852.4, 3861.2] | 21.7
